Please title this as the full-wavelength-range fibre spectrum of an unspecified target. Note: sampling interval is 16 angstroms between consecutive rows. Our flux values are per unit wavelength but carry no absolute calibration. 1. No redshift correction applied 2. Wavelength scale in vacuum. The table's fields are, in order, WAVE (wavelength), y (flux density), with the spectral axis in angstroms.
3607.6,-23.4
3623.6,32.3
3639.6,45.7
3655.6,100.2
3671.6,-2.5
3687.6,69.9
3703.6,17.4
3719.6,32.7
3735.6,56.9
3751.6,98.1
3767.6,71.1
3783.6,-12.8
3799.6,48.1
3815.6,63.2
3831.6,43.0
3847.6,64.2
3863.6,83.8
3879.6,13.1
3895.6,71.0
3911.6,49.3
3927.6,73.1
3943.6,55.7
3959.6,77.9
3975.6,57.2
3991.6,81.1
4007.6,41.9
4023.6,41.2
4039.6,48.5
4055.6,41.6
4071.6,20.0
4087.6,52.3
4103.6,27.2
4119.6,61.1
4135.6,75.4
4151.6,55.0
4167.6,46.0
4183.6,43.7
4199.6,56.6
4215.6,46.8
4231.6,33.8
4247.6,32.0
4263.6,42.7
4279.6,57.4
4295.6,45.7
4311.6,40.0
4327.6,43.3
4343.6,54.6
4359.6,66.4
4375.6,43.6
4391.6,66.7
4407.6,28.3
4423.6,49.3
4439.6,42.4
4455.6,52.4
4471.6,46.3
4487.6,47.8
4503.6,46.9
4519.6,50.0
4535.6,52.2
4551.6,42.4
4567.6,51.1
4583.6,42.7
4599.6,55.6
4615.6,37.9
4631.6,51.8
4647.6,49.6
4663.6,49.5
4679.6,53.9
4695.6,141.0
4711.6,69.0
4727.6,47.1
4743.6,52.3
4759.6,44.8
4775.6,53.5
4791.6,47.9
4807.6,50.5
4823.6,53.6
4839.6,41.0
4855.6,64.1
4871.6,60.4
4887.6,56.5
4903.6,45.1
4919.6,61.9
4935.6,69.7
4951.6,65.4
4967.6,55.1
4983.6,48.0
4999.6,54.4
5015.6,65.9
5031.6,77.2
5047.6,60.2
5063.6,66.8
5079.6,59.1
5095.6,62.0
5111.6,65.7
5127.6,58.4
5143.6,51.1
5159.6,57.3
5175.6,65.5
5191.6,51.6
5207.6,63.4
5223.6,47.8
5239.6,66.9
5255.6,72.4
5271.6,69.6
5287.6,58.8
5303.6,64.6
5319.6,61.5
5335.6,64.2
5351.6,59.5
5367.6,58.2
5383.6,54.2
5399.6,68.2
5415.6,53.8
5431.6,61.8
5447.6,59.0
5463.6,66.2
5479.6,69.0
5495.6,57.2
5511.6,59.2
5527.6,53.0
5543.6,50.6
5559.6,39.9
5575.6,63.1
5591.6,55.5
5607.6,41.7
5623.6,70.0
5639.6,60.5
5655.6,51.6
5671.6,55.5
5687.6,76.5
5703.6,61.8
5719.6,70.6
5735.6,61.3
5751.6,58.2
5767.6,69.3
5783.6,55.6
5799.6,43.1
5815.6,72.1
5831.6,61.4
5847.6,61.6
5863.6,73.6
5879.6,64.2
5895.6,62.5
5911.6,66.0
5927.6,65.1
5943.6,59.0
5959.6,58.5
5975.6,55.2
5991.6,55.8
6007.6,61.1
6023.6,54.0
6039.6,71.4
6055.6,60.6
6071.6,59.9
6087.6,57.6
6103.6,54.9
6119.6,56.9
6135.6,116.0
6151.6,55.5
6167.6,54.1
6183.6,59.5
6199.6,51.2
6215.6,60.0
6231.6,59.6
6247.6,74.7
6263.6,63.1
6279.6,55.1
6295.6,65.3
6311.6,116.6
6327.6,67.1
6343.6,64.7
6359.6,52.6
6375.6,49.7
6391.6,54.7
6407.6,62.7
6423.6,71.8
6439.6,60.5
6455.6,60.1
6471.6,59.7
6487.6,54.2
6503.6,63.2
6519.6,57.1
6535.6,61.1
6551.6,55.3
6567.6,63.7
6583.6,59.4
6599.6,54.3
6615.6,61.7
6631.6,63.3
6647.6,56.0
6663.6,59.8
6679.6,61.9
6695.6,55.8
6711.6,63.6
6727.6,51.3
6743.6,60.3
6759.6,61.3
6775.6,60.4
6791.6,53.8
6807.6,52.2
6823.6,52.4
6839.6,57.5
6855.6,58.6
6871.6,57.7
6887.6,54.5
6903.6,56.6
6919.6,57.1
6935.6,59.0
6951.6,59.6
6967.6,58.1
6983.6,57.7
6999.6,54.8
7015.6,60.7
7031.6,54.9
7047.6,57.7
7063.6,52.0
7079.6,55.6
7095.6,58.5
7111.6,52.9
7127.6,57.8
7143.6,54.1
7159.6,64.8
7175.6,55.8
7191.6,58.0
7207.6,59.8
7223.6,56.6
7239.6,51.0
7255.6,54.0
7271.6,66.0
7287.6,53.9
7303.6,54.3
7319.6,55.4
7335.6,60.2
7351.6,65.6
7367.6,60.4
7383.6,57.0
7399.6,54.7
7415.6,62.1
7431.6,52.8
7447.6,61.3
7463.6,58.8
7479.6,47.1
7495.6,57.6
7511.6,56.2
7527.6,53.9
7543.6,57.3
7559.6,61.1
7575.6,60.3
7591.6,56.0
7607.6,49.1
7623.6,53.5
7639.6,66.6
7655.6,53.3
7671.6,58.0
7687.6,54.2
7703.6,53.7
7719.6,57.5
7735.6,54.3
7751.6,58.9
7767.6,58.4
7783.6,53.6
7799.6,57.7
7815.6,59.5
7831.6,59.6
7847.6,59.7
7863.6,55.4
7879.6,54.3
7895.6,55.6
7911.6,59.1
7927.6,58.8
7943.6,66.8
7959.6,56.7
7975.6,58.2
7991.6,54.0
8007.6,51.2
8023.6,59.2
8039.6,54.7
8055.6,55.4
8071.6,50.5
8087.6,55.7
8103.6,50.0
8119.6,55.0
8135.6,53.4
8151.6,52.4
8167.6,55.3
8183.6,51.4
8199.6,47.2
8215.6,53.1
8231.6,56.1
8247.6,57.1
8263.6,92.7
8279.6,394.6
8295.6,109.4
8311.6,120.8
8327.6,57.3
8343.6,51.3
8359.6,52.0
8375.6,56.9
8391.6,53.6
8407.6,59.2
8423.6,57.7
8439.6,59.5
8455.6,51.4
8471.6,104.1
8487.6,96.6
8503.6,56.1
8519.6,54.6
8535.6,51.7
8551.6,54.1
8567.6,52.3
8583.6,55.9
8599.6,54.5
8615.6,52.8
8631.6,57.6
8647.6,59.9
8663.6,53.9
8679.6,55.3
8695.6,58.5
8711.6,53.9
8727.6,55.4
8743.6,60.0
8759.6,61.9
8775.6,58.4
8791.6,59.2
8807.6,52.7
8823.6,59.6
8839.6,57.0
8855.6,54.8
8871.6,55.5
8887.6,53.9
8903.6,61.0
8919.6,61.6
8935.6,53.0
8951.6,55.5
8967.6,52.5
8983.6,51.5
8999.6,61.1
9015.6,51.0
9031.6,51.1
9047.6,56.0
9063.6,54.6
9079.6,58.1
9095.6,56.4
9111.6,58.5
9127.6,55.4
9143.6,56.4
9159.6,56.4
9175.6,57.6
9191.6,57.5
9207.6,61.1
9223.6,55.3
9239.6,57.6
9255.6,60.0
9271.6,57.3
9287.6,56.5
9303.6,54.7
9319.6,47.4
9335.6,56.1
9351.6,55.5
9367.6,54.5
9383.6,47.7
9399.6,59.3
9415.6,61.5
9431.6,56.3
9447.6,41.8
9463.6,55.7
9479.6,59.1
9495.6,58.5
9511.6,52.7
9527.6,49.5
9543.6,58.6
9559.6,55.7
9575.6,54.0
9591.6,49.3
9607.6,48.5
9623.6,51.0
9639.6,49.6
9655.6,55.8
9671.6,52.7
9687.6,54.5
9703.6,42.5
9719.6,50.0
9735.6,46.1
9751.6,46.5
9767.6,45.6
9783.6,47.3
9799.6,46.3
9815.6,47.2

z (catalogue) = 0.261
